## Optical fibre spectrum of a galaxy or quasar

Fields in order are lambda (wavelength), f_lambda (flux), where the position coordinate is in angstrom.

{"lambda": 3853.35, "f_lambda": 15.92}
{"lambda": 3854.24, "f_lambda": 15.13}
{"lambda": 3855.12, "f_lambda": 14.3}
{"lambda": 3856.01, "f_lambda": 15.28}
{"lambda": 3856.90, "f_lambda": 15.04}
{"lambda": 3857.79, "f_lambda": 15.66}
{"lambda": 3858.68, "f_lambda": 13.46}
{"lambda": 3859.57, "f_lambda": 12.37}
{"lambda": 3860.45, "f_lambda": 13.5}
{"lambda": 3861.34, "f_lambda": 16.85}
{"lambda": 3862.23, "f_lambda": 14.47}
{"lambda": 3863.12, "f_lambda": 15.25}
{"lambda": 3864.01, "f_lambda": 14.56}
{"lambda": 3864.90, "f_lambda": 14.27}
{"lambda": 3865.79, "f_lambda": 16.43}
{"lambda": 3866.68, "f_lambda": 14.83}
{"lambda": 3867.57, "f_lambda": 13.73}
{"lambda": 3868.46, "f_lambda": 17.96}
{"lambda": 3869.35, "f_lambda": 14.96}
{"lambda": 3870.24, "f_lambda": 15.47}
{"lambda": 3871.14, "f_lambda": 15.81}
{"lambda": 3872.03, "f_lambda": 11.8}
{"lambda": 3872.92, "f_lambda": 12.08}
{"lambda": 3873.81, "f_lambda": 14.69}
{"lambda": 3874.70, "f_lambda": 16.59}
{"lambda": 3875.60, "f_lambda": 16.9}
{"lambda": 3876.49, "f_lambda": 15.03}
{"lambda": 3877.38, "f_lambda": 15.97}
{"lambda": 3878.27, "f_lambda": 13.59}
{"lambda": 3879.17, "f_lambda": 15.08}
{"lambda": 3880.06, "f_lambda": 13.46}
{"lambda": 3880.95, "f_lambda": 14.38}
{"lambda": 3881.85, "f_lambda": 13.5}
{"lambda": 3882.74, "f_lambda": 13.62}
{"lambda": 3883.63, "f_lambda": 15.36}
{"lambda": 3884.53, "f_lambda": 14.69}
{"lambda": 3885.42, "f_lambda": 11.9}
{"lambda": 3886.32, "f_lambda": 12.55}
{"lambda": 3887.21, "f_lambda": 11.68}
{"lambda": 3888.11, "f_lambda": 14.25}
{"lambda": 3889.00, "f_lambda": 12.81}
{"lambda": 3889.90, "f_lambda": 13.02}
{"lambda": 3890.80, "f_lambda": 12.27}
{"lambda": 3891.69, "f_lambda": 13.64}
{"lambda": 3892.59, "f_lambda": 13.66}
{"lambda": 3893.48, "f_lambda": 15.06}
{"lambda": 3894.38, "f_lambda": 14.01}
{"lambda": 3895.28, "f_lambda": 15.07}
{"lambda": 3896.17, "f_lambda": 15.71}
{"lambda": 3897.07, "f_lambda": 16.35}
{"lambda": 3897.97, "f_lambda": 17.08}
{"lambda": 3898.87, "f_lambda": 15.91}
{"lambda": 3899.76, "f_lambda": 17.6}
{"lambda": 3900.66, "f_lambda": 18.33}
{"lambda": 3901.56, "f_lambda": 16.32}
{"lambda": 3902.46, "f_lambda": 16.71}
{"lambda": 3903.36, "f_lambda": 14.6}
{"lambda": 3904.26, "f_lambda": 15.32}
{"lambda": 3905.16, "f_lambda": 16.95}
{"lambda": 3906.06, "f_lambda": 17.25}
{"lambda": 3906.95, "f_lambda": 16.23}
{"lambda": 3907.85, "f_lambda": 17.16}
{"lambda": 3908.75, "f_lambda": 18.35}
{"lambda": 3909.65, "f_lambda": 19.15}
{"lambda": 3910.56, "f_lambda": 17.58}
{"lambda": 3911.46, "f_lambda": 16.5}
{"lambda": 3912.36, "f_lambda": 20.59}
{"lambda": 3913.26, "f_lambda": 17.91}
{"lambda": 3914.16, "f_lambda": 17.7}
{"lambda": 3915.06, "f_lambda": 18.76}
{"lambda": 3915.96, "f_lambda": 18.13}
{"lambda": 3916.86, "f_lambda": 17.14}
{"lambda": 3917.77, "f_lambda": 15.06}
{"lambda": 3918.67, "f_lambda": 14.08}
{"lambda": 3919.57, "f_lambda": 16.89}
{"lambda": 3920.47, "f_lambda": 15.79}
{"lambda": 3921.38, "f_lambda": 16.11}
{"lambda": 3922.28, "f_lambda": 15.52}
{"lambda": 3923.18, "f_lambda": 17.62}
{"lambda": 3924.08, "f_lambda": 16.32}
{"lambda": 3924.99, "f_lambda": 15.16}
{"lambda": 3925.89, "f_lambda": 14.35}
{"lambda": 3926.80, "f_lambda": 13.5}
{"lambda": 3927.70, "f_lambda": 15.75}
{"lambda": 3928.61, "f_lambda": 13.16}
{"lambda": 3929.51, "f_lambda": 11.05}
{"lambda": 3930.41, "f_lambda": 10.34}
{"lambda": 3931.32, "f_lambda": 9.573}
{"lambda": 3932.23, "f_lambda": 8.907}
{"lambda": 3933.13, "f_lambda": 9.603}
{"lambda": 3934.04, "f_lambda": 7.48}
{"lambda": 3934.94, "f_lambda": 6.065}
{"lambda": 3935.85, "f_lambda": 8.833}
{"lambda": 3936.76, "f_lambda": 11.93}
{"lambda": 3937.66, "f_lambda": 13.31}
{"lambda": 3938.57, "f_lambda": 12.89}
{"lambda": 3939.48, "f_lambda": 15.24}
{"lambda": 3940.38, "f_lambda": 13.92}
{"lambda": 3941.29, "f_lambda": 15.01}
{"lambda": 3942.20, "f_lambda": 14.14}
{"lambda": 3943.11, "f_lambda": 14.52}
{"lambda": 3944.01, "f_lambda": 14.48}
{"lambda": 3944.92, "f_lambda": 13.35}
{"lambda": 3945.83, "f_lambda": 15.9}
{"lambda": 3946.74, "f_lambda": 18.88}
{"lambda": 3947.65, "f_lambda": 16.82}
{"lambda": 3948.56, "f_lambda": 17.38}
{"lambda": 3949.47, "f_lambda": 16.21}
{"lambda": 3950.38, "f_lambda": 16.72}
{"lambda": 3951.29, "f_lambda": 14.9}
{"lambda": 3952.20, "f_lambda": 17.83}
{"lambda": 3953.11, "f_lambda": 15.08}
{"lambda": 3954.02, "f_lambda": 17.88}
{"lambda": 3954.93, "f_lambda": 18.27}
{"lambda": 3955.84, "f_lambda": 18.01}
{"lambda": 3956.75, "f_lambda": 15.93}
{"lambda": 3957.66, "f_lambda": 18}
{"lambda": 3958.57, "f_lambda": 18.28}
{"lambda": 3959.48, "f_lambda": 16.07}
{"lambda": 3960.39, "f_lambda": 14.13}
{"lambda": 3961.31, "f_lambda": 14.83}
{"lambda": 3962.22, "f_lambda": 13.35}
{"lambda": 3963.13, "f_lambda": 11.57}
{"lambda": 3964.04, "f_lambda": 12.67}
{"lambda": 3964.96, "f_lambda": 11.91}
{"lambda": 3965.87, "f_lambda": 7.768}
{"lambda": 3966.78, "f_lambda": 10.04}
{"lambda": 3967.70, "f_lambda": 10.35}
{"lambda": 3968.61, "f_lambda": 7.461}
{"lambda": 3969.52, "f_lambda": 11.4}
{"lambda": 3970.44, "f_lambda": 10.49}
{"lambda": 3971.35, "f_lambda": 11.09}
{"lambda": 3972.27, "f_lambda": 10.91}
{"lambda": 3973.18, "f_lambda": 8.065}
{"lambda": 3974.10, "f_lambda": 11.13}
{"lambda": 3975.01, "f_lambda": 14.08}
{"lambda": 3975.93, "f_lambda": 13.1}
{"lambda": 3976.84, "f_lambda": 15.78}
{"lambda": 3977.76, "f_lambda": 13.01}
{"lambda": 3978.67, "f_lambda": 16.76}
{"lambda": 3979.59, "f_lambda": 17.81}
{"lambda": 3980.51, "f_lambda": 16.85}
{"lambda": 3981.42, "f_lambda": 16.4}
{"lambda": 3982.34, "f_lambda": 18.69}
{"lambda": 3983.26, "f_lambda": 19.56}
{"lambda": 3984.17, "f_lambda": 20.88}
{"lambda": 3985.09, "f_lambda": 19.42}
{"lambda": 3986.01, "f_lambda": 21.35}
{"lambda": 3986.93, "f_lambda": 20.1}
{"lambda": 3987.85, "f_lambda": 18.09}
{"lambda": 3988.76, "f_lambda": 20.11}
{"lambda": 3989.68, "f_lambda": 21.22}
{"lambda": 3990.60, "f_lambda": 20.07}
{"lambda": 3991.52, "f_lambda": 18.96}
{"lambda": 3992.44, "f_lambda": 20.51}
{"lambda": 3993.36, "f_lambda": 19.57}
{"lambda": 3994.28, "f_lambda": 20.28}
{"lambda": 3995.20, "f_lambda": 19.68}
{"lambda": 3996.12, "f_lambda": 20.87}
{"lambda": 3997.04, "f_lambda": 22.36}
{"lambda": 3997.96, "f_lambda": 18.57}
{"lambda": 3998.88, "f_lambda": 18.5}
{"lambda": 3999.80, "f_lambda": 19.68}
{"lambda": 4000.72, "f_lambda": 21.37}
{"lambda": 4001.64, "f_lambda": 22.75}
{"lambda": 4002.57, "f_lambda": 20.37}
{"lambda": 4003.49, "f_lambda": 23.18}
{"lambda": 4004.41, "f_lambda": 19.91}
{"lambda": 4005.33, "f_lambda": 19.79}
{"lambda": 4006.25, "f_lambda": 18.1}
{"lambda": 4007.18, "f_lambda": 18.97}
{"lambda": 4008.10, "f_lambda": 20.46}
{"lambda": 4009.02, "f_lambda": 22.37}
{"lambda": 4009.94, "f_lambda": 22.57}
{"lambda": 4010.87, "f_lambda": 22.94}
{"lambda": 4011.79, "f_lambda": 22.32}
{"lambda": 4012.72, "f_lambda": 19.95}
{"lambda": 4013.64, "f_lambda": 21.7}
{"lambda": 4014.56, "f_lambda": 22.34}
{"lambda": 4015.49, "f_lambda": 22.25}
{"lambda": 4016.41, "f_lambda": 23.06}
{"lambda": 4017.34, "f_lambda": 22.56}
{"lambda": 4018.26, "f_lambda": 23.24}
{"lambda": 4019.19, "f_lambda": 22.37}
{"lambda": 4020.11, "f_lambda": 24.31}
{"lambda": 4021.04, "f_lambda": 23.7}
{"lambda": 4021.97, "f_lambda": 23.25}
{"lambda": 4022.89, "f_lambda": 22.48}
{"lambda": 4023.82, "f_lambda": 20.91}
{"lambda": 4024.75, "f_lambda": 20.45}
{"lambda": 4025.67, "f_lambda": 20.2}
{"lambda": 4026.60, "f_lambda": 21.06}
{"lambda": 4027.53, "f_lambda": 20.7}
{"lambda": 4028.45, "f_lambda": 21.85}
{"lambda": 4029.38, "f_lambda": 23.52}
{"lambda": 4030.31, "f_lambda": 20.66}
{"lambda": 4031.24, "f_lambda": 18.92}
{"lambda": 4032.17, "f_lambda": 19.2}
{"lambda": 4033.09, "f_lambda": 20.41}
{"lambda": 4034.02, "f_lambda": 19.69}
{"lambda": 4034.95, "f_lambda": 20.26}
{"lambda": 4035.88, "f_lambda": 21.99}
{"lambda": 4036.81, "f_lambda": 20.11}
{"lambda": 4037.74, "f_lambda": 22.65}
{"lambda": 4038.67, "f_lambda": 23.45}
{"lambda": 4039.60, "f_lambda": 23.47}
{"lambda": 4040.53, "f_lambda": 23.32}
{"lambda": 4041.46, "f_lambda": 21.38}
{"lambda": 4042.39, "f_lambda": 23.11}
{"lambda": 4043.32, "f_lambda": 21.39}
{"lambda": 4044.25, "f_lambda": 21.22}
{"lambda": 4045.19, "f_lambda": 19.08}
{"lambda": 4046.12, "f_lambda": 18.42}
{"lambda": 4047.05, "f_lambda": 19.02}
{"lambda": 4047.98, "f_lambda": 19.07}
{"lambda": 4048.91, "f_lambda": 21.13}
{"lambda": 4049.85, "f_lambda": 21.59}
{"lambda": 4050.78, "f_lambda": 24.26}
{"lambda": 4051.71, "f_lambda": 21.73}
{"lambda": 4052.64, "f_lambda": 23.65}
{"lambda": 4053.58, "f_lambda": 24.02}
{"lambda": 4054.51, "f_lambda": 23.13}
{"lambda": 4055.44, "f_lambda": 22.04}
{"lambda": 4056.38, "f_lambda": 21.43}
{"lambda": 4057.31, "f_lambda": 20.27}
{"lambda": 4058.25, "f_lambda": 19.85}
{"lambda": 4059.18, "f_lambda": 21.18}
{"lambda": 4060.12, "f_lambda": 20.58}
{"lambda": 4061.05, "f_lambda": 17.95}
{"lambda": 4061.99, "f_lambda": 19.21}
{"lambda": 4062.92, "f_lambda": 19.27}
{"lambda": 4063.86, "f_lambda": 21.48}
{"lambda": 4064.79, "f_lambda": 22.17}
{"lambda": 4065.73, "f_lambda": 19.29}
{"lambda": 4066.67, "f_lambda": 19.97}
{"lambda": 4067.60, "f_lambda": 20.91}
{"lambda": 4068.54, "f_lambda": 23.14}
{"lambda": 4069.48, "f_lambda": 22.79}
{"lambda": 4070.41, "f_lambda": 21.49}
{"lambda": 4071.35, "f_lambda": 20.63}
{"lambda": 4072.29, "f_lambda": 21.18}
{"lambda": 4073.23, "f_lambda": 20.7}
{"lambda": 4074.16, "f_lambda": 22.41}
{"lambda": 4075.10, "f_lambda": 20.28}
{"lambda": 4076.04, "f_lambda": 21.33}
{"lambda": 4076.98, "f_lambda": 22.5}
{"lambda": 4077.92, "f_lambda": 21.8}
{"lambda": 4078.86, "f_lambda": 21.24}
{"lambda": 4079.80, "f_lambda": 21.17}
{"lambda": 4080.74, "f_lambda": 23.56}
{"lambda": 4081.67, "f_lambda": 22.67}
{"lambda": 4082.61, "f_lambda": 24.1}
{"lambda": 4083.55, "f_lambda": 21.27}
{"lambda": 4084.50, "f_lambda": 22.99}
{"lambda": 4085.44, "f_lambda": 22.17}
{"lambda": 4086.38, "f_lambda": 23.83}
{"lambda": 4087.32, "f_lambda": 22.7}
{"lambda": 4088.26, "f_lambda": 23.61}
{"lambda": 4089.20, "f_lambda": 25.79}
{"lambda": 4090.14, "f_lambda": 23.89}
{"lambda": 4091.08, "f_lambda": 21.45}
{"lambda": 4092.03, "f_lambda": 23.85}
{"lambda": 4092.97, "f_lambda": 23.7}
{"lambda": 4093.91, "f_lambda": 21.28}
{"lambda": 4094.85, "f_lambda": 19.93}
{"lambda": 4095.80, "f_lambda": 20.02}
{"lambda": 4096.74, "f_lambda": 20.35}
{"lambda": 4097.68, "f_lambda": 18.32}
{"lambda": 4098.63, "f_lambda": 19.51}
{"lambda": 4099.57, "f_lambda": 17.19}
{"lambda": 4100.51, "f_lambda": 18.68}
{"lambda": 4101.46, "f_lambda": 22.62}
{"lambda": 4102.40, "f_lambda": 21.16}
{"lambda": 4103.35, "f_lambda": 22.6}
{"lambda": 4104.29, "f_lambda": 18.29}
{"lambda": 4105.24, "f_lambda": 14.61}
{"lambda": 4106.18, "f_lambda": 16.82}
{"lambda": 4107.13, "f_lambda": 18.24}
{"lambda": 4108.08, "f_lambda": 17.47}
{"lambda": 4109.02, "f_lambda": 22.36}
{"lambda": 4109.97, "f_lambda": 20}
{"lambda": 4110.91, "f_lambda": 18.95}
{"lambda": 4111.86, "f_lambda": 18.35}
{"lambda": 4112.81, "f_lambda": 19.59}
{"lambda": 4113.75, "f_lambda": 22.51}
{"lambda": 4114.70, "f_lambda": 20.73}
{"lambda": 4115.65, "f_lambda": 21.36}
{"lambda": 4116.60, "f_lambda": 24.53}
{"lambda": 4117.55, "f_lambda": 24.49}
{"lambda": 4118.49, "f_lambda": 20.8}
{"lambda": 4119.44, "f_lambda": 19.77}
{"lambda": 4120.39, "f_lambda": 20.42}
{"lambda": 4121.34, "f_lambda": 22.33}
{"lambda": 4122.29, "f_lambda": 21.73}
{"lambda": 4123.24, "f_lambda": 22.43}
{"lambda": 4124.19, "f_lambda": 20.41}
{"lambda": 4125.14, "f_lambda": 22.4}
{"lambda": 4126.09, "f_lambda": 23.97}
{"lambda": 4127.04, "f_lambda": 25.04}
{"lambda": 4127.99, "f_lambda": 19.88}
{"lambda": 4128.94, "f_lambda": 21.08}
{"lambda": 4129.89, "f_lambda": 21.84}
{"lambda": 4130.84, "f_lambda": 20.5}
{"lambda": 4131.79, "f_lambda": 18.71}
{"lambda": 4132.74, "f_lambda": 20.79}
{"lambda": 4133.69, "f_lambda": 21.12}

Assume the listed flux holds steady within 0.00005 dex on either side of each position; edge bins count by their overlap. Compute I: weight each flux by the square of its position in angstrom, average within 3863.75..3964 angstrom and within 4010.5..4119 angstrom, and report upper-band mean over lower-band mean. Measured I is 1.53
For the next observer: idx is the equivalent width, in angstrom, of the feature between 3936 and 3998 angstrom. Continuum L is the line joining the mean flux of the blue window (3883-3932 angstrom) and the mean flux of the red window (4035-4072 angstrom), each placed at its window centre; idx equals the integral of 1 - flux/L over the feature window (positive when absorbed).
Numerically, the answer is 7.36 angstrom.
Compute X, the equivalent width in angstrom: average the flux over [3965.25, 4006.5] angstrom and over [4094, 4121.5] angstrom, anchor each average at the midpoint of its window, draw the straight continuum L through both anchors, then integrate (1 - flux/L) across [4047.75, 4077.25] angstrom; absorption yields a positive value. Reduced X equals -3.66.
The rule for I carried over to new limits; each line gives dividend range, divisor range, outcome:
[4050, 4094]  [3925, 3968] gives 1.69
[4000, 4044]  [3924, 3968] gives 1.62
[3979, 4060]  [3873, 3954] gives 1.49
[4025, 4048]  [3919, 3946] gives 1.68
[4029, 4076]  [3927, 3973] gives 1.67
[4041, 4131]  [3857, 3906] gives 1.59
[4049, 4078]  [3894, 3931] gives 1.43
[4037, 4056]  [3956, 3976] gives 1.82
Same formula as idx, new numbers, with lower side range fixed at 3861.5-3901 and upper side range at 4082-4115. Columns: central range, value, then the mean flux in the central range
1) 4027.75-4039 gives -1.21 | 21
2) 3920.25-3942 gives 4.43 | 12.8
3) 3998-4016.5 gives -2.82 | 21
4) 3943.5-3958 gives 0.06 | 16.6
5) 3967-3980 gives 3.85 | 12.2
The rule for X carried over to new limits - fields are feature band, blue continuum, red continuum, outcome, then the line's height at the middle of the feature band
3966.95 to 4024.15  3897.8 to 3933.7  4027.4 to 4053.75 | 1.70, 19.3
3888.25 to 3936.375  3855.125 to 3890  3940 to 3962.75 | 0.71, 15.2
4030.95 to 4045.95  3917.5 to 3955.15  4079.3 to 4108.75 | -2.04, 18.7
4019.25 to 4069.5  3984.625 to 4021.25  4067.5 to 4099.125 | 0.44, 21.5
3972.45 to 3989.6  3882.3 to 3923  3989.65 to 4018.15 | 2.65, 19.8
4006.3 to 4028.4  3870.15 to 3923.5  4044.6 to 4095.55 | -2.32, 19.8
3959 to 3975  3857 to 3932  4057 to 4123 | 5.43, 17.3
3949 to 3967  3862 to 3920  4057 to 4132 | 2.35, 17.3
